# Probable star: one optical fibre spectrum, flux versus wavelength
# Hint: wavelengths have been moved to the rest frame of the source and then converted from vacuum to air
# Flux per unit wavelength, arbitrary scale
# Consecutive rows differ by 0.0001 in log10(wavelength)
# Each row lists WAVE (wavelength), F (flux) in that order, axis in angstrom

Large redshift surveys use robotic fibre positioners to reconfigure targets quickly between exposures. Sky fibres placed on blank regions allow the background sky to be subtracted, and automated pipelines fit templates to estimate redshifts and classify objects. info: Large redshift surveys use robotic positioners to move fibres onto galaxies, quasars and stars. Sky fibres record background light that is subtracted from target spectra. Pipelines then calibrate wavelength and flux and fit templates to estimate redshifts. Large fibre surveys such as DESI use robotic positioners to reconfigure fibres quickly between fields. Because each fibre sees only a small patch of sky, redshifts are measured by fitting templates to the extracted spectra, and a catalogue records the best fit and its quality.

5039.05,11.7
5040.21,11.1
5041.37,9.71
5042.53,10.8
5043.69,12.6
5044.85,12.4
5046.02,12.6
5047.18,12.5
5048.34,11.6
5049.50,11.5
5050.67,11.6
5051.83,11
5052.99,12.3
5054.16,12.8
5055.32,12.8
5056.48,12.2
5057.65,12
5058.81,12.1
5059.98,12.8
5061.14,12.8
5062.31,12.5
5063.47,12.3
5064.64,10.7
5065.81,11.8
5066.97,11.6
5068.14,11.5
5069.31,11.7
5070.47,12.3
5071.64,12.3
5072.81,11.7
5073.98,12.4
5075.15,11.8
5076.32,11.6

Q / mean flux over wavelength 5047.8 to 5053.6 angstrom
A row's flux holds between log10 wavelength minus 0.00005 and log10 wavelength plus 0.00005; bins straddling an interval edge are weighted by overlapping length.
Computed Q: 11.6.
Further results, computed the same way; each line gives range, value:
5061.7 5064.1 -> 12.4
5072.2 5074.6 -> 12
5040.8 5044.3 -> 11.1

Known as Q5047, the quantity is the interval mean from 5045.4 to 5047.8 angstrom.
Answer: 12.5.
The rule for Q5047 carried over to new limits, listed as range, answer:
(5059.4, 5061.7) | 12.8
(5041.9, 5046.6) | 12.1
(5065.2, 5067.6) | 11.7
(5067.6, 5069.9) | 11.6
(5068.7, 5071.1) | 12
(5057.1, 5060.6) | 12.3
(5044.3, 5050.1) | 12.1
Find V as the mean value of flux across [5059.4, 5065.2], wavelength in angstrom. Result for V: 12.2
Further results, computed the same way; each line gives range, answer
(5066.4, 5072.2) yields 11.9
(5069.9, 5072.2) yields 12.3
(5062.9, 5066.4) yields 11.6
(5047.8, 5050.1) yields 11.5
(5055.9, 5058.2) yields 12.1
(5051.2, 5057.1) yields 12.2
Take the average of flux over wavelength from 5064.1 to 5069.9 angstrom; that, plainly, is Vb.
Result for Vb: 11.5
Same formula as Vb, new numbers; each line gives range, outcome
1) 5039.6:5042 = 10.4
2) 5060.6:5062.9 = 12.7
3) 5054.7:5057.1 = 12.5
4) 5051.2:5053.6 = 11.7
